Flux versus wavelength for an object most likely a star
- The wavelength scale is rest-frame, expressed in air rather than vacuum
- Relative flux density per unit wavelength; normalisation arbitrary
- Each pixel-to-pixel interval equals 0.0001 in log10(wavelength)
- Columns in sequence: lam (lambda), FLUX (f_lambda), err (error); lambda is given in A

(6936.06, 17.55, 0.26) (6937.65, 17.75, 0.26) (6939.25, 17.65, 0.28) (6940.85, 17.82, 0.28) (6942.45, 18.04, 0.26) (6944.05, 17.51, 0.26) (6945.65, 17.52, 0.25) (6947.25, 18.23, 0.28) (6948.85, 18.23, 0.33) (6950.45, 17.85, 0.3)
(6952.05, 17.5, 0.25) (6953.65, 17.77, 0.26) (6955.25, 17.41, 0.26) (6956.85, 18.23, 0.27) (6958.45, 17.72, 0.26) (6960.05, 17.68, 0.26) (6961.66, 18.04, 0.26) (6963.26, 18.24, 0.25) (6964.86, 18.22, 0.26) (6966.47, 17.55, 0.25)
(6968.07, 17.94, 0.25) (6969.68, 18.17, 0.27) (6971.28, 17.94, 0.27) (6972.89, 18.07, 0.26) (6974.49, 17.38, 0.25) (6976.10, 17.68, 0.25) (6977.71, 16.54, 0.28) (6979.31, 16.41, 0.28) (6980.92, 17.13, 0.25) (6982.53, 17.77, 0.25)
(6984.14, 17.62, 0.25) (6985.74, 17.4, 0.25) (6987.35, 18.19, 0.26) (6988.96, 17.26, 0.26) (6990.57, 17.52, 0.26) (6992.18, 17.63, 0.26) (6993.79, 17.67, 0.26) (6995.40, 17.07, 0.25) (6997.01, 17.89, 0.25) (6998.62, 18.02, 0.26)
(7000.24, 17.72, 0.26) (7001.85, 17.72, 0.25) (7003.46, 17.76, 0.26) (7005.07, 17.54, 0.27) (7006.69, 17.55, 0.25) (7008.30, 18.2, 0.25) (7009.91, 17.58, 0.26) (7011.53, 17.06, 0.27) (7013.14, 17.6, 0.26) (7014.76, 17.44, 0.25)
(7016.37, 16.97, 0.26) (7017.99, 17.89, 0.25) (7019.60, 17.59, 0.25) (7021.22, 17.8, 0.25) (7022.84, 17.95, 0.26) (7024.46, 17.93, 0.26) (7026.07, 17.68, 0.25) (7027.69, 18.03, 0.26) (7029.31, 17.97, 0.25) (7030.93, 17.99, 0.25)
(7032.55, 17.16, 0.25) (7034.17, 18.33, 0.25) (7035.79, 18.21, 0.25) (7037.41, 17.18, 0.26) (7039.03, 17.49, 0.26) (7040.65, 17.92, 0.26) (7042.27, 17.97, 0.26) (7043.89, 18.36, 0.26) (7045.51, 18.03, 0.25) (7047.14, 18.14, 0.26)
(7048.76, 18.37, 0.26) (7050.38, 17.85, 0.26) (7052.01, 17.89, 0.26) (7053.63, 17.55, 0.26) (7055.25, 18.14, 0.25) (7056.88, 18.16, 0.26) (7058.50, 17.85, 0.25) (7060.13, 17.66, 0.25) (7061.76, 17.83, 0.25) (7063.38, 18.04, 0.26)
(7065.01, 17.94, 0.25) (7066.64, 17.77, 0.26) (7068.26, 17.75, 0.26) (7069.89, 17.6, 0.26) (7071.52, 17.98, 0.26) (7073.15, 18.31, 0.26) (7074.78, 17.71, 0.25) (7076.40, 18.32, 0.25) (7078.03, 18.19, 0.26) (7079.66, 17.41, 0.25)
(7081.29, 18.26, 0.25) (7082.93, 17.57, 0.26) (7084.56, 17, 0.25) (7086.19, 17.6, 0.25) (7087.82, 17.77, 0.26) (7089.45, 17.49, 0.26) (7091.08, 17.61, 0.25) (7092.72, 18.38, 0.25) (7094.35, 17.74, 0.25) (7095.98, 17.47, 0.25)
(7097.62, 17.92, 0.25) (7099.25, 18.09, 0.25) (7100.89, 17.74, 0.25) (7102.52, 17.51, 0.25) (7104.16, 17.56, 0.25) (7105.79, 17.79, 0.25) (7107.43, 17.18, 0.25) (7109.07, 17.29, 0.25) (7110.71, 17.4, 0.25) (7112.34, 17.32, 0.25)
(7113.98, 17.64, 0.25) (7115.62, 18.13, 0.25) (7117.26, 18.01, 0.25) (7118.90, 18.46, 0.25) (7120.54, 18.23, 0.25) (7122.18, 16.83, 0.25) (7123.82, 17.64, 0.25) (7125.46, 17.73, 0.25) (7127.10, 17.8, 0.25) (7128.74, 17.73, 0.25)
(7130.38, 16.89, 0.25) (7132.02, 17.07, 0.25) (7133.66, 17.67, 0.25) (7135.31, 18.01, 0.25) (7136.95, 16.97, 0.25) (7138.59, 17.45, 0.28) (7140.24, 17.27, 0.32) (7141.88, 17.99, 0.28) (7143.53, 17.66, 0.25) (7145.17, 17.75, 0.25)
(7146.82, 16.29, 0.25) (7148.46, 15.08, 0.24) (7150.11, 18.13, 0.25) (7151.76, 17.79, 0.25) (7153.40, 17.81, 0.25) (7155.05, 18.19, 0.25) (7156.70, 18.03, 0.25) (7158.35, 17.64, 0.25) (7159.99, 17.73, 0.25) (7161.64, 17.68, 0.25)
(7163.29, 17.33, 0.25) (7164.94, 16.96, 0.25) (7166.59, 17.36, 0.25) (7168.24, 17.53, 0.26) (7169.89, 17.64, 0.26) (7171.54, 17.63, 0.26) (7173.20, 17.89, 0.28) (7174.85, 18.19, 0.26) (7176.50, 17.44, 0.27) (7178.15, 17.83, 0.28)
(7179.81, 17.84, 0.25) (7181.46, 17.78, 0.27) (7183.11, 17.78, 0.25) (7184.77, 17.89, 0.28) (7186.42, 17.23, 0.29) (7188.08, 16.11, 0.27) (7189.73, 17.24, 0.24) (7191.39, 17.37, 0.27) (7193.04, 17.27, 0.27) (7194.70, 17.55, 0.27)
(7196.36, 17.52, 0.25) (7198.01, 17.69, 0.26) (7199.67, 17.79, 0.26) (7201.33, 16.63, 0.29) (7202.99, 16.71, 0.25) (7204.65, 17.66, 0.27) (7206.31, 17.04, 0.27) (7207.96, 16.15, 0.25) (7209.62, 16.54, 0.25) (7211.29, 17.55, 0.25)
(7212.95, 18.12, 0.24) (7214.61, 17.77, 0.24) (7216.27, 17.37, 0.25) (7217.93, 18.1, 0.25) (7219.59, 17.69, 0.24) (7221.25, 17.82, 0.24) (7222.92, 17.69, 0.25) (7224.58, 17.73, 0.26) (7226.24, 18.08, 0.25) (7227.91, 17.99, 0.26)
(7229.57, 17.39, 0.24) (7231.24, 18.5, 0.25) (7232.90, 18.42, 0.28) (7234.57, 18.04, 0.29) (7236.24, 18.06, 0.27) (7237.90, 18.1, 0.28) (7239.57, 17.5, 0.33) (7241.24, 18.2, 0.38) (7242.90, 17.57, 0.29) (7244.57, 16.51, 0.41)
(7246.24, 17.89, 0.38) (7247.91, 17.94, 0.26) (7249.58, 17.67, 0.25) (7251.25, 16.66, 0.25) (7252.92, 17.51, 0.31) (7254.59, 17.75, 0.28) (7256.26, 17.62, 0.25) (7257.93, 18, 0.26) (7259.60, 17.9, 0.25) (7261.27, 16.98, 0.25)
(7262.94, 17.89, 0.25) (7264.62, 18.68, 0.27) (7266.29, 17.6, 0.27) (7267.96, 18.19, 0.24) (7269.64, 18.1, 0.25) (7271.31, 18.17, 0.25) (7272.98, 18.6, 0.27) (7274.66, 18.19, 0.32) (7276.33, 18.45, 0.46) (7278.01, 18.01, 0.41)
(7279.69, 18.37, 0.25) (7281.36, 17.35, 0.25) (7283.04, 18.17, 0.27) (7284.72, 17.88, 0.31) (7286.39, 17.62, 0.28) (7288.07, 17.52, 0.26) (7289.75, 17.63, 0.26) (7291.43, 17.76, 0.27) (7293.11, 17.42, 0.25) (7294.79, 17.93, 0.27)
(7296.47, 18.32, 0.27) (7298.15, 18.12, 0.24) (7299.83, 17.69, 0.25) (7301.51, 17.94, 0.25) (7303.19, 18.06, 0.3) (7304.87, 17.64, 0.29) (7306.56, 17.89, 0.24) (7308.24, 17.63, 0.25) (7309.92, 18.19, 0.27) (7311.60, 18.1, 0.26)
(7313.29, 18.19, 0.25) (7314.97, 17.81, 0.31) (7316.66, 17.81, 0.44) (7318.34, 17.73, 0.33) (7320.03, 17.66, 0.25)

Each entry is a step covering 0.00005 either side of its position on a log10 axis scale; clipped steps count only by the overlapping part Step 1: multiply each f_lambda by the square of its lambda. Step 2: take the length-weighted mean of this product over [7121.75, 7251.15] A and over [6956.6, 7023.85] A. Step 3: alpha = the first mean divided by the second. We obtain 1.1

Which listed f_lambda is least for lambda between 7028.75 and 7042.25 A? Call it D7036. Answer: 17.16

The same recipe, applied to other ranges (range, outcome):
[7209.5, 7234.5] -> 16.54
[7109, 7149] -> 15.08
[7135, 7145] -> 16.97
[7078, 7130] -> 16.83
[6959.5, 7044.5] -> 16.41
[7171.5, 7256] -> 16.11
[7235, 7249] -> 16.51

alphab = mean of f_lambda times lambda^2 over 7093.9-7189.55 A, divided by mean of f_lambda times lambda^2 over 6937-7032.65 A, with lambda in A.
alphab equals 1.04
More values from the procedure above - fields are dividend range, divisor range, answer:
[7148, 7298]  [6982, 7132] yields 1.04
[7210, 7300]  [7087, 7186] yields 1.05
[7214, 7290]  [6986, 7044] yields 1.08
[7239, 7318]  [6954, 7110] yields 1.08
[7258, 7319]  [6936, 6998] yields 1.11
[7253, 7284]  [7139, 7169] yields 1.06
